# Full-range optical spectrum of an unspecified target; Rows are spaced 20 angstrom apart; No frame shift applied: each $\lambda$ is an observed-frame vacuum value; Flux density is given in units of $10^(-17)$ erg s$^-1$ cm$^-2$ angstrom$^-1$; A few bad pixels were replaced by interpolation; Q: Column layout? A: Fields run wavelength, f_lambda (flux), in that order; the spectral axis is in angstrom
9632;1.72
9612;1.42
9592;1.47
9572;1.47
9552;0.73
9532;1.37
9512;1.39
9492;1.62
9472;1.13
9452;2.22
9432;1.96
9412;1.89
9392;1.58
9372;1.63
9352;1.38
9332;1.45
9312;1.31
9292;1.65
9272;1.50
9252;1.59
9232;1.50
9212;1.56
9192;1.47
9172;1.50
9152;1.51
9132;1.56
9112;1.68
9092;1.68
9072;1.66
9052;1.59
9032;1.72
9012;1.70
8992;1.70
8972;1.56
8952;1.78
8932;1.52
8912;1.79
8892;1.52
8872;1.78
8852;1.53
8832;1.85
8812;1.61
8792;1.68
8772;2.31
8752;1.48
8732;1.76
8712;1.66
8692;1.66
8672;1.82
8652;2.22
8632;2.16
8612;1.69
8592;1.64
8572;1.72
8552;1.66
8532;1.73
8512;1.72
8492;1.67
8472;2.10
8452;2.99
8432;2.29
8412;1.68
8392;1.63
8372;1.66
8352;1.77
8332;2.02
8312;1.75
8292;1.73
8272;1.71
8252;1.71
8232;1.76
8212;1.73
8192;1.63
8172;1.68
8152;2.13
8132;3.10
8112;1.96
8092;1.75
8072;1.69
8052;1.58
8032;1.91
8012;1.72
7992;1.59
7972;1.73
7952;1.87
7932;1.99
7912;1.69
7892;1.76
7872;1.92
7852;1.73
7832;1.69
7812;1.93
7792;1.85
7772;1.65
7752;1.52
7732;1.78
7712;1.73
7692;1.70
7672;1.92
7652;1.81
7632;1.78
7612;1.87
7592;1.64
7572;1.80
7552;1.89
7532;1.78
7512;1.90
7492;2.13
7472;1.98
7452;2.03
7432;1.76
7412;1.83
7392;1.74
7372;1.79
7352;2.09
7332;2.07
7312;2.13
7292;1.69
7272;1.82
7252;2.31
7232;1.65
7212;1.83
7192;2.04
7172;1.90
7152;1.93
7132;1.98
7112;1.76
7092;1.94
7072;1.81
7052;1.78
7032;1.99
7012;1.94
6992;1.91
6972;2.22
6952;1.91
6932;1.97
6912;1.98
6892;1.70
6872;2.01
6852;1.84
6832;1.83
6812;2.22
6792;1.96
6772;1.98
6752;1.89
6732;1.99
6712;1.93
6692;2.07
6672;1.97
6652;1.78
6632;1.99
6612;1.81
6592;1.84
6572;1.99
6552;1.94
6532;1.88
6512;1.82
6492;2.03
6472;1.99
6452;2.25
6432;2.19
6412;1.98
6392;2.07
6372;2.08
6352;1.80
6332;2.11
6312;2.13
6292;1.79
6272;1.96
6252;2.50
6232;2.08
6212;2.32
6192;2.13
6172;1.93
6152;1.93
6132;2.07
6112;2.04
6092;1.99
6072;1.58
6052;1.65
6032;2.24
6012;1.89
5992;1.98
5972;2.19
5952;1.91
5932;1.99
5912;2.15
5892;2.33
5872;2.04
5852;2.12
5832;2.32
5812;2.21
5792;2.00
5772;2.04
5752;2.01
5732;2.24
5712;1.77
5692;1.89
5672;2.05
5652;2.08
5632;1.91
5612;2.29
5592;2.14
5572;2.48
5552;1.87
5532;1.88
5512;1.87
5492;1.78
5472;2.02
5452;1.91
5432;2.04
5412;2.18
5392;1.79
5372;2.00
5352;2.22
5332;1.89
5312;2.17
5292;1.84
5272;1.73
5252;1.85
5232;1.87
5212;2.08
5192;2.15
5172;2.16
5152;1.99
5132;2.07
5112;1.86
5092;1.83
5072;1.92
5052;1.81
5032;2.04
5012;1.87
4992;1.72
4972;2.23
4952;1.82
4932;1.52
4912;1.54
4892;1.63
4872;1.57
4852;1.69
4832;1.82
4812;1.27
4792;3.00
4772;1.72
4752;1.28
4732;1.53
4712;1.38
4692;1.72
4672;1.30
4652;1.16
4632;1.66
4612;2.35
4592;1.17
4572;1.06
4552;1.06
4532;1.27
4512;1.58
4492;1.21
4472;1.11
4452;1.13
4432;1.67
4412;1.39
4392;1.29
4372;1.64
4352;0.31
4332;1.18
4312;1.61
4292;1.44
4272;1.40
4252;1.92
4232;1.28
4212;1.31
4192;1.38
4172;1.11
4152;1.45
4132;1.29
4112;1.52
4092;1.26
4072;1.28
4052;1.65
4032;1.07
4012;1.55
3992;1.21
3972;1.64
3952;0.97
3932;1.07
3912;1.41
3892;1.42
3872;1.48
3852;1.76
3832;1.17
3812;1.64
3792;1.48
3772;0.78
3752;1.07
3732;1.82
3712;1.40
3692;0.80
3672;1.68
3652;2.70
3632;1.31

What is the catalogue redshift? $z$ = 0.286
